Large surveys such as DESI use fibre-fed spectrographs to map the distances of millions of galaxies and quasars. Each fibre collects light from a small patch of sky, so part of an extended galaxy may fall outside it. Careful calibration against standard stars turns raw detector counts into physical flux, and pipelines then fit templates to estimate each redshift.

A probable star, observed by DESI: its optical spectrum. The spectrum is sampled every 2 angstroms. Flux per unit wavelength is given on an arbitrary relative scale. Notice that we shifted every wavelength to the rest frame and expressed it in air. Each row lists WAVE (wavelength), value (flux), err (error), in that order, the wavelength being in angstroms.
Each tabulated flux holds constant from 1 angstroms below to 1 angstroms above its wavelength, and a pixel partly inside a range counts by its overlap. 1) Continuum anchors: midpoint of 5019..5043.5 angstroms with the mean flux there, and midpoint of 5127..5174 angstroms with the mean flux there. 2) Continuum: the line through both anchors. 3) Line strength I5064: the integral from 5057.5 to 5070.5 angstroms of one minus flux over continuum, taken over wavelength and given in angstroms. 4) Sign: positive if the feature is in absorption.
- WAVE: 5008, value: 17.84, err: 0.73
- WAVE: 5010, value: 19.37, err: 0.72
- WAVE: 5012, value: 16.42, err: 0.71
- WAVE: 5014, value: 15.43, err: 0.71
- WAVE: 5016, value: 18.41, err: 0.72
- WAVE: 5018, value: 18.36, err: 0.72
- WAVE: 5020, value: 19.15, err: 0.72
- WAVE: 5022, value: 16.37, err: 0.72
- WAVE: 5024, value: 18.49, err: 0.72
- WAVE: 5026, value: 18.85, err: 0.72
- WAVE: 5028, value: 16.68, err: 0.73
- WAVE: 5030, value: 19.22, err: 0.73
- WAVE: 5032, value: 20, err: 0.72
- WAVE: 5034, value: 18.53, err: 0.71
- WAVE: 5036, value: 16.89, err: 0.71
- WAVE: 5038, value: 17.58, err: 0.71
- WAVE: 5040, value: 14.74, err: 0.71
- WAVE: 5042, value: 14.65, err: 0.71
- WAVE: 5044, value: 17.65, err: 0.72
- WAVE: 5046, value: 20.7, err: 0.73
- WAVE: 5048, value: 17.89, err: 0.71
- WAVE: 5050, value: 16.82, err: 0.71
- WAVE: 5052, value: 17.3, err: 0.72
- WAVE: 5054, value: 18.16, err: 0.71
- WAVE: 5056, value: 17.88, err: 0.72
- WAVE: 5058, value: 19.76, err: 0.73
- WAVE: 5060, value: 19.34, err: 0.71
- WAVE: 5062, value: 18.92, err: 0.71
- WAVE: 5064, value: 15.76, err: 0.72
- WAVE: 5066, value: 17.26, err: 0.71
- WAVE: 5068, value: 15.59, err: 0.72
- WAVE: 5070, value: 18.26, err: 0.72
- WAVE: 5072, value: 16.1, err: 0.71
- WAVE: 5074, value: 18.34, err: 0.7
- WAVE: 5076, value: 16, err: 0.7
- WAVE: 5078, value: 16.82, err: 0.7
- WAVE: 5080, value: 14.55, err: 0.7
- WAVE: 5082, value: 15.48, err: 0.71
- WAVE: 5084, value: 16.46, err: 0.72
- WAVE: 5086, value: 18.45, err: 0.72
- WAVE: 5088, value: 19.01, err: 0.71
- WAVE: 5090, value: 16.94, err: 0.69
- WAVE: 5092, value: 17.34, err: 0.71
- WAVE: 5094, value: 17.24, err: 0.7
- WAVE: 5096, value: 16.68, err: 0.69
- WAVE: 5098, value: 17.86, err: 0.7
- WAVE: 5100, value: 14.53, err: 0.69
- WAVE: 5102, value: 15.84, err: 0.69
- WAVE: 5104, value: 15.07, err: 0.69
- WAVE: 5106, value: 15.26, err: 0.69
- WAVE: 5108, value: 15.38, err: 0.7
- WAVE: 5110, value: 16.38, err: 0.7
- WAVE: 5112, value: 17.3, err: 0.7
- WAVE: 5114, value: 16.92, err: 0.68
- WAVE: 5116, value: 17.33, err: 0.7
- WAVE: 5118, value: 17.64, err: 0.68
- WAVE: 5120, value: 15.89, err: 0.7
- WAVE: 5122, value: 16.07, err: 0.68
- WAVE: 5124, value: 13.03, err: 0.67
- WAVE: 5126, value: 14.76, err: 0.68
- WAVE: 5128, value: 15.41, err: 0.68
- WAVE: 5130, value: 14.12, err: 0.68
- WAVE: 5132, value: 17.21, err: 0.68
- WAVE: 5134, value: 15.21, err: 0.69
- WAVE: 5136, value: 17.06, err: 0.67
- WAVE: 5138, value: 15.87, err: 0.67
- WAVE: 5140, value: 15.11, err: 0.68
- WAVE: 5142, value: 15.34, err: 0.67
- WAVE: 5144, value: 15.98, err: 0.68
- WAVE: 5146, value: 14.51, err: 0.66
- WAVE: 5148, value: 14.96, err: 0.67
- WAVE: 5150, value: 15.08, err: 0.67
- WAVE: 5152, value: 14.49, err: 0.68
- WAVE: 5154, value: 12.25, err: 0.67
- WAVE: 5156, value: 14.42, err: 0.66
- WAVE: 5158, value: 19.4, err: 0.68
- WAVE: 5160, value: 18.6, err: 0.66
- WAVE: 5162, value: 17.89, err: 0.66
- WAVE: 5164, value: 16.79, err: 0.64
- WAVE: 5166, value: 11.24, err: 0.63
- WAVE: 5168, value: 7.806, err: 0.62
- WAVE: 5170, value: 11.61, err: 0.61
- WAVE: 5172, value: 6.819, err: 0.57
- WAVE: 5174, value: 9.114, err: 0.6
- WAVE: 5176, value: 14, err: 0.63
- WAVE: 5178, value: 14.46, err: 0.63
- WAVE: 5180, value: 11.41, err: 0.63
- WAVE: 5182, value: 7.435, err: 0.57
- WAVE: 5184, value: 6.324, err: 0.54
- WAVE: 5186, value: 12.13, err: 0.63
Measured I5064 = -0.8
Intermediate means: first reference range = 17.6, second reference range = 14.5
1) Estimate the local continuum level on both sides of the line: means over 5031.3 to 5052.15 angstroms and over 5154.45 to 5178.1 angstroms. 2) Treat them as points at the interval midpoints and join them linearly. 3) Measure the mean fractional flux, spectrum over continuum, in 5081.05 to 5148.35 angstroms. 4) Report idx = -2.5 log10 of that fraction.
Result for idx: -0.07 mag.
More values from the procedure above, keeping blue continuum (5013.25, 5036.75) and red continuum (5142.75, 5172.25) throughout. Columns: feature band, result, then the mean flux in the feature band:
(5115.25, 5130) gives -0.020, 15.6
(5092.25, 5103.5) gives -0.028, 16.4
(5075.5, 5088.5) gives -0.011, 16.6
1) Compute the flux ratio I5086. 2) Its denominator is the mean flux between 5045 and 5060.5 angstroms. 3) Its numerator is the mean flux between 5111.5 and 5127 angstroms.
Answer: 0.9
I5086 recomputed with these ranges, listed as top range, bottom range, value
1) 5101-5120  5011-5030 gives 0.92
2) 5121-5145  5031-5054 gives 0.88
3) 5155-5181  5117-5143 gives 0.86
